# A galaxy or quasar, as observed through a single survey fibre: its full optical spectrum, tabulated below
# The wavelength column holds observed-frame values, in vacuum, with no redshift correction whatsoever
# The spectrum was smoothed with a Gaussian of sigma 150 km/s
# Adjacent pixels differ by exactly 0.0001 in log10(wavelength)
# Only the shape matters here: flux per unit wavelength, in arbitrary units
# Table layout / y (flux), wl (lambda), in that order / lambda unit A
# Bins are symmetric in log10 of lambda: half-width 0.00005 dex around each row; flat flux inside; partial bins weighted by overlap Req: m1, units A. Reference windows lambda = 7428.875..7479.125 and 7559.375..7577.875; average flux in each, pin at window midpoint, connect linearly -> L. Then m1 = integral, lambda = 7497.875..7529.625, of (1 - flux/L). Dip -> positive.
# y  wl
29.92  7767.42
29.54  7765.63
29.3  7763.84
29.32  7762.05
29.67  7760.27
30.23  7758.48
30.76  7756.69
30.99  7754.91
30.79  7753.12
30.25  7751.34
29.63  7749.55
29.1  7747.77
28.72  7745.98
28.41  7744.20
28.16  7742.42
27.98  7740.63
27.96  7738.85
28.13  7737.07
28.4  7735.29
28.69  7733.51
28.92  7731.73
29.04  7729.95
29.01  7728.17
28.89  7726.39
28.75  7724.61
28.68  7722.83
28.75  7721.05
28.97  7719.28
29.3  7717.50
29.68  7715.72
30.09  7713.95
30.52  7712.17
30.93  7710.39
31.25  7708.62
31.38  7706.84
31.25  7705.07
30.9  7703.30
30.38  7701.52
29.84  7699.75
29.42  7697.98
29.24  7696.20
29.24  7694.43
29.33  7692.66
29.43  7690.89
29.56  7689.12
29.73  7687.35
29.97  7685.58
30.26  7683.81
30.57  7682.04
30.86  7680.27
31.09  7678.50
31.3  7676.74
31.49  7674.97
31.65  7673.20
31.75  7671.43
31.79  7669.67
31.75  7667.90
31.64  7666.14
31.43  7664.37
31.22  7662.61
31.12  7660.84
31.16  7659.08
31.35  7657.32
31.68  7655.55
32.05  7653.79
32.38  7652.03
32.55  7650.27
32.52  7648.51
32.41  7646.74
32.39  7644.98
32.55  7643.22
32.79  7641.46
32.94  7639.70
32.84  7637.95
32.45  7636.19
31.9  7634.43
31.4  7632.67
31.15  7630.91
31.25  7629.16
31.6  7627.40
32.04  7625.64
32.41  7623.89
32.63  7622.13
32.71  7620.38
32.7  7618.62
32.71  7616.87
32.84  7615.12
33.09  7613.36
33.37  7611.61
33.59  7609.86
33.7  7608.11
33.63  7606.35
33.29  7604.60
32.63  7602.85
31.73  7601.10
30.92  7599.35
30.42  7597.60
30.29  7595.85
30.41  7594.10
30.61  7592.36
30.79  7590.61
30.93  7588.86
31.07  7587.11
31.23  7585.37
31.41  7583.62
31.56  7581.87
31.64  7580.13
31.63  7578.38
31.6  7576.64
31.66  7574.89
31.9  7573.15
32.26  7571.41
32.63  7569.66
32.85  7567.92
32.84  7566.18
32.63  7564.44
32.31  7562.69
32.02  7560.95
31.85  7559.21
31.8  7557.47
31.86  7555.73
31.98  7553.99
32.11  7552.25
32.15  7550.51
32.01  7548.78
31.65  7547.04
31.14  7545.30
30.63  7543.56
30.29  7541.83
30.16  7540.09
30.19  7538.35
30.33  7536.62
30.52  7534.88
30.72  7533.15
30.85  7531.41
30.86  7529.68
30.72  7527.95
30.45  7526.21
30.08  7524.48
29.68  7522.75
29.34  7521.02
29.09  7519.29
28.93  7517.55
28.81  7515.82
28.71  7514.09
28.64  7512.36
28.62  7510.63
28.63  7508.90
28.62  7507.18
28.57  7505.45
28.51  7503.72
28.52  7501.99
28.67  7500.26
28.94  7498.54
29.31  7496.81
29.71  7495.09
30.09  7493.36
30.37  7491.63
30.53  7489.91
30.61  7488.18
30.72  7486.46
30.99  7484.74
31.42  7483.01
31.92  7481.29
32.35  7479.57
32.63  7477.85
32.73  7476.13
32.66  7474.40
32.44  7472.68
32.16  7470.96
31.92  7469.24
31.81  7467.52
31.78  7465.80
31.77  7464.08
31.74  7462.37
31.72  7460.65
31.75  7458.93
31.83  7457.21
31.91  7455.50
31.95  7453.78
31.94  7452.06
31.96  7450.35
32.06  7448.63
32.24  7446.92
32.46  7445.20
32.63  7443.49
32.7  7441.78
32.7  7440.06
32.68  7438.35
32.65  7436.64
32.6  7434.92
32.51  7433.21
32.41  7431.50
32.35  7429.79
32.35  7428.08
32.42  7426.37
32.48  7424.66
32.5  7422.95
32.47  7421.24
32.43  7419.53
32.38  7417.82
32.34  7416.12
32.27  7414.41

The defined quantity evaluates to 3.1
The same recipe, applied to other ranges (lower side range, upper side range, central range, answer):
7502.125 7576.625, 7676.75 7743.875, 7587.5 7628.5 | -2.53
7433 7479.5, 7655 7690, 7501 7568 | 2.77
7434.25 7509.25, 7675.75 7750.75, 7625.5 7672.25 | -2.96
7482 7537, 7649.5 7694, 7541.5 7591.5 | -2.61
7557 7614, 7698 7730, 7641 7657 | -0.72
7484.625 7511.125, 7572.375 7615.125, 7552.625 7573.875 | -0.81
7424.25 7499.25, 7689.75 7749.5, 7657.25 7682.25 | -1.29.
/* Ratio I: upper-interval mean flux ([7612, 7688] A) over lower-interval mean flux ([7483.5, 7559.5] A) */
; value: 1.1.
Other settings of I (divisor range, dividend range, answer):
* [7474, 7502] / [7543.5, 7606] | 1.03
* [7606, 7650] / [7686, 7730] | 0.91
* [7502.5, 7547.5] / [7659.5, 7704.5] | 1.03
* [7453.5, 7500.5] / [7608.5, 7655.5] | 1.04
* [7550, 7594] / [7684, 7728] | 0.94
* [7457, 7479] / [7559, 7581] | 1.00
